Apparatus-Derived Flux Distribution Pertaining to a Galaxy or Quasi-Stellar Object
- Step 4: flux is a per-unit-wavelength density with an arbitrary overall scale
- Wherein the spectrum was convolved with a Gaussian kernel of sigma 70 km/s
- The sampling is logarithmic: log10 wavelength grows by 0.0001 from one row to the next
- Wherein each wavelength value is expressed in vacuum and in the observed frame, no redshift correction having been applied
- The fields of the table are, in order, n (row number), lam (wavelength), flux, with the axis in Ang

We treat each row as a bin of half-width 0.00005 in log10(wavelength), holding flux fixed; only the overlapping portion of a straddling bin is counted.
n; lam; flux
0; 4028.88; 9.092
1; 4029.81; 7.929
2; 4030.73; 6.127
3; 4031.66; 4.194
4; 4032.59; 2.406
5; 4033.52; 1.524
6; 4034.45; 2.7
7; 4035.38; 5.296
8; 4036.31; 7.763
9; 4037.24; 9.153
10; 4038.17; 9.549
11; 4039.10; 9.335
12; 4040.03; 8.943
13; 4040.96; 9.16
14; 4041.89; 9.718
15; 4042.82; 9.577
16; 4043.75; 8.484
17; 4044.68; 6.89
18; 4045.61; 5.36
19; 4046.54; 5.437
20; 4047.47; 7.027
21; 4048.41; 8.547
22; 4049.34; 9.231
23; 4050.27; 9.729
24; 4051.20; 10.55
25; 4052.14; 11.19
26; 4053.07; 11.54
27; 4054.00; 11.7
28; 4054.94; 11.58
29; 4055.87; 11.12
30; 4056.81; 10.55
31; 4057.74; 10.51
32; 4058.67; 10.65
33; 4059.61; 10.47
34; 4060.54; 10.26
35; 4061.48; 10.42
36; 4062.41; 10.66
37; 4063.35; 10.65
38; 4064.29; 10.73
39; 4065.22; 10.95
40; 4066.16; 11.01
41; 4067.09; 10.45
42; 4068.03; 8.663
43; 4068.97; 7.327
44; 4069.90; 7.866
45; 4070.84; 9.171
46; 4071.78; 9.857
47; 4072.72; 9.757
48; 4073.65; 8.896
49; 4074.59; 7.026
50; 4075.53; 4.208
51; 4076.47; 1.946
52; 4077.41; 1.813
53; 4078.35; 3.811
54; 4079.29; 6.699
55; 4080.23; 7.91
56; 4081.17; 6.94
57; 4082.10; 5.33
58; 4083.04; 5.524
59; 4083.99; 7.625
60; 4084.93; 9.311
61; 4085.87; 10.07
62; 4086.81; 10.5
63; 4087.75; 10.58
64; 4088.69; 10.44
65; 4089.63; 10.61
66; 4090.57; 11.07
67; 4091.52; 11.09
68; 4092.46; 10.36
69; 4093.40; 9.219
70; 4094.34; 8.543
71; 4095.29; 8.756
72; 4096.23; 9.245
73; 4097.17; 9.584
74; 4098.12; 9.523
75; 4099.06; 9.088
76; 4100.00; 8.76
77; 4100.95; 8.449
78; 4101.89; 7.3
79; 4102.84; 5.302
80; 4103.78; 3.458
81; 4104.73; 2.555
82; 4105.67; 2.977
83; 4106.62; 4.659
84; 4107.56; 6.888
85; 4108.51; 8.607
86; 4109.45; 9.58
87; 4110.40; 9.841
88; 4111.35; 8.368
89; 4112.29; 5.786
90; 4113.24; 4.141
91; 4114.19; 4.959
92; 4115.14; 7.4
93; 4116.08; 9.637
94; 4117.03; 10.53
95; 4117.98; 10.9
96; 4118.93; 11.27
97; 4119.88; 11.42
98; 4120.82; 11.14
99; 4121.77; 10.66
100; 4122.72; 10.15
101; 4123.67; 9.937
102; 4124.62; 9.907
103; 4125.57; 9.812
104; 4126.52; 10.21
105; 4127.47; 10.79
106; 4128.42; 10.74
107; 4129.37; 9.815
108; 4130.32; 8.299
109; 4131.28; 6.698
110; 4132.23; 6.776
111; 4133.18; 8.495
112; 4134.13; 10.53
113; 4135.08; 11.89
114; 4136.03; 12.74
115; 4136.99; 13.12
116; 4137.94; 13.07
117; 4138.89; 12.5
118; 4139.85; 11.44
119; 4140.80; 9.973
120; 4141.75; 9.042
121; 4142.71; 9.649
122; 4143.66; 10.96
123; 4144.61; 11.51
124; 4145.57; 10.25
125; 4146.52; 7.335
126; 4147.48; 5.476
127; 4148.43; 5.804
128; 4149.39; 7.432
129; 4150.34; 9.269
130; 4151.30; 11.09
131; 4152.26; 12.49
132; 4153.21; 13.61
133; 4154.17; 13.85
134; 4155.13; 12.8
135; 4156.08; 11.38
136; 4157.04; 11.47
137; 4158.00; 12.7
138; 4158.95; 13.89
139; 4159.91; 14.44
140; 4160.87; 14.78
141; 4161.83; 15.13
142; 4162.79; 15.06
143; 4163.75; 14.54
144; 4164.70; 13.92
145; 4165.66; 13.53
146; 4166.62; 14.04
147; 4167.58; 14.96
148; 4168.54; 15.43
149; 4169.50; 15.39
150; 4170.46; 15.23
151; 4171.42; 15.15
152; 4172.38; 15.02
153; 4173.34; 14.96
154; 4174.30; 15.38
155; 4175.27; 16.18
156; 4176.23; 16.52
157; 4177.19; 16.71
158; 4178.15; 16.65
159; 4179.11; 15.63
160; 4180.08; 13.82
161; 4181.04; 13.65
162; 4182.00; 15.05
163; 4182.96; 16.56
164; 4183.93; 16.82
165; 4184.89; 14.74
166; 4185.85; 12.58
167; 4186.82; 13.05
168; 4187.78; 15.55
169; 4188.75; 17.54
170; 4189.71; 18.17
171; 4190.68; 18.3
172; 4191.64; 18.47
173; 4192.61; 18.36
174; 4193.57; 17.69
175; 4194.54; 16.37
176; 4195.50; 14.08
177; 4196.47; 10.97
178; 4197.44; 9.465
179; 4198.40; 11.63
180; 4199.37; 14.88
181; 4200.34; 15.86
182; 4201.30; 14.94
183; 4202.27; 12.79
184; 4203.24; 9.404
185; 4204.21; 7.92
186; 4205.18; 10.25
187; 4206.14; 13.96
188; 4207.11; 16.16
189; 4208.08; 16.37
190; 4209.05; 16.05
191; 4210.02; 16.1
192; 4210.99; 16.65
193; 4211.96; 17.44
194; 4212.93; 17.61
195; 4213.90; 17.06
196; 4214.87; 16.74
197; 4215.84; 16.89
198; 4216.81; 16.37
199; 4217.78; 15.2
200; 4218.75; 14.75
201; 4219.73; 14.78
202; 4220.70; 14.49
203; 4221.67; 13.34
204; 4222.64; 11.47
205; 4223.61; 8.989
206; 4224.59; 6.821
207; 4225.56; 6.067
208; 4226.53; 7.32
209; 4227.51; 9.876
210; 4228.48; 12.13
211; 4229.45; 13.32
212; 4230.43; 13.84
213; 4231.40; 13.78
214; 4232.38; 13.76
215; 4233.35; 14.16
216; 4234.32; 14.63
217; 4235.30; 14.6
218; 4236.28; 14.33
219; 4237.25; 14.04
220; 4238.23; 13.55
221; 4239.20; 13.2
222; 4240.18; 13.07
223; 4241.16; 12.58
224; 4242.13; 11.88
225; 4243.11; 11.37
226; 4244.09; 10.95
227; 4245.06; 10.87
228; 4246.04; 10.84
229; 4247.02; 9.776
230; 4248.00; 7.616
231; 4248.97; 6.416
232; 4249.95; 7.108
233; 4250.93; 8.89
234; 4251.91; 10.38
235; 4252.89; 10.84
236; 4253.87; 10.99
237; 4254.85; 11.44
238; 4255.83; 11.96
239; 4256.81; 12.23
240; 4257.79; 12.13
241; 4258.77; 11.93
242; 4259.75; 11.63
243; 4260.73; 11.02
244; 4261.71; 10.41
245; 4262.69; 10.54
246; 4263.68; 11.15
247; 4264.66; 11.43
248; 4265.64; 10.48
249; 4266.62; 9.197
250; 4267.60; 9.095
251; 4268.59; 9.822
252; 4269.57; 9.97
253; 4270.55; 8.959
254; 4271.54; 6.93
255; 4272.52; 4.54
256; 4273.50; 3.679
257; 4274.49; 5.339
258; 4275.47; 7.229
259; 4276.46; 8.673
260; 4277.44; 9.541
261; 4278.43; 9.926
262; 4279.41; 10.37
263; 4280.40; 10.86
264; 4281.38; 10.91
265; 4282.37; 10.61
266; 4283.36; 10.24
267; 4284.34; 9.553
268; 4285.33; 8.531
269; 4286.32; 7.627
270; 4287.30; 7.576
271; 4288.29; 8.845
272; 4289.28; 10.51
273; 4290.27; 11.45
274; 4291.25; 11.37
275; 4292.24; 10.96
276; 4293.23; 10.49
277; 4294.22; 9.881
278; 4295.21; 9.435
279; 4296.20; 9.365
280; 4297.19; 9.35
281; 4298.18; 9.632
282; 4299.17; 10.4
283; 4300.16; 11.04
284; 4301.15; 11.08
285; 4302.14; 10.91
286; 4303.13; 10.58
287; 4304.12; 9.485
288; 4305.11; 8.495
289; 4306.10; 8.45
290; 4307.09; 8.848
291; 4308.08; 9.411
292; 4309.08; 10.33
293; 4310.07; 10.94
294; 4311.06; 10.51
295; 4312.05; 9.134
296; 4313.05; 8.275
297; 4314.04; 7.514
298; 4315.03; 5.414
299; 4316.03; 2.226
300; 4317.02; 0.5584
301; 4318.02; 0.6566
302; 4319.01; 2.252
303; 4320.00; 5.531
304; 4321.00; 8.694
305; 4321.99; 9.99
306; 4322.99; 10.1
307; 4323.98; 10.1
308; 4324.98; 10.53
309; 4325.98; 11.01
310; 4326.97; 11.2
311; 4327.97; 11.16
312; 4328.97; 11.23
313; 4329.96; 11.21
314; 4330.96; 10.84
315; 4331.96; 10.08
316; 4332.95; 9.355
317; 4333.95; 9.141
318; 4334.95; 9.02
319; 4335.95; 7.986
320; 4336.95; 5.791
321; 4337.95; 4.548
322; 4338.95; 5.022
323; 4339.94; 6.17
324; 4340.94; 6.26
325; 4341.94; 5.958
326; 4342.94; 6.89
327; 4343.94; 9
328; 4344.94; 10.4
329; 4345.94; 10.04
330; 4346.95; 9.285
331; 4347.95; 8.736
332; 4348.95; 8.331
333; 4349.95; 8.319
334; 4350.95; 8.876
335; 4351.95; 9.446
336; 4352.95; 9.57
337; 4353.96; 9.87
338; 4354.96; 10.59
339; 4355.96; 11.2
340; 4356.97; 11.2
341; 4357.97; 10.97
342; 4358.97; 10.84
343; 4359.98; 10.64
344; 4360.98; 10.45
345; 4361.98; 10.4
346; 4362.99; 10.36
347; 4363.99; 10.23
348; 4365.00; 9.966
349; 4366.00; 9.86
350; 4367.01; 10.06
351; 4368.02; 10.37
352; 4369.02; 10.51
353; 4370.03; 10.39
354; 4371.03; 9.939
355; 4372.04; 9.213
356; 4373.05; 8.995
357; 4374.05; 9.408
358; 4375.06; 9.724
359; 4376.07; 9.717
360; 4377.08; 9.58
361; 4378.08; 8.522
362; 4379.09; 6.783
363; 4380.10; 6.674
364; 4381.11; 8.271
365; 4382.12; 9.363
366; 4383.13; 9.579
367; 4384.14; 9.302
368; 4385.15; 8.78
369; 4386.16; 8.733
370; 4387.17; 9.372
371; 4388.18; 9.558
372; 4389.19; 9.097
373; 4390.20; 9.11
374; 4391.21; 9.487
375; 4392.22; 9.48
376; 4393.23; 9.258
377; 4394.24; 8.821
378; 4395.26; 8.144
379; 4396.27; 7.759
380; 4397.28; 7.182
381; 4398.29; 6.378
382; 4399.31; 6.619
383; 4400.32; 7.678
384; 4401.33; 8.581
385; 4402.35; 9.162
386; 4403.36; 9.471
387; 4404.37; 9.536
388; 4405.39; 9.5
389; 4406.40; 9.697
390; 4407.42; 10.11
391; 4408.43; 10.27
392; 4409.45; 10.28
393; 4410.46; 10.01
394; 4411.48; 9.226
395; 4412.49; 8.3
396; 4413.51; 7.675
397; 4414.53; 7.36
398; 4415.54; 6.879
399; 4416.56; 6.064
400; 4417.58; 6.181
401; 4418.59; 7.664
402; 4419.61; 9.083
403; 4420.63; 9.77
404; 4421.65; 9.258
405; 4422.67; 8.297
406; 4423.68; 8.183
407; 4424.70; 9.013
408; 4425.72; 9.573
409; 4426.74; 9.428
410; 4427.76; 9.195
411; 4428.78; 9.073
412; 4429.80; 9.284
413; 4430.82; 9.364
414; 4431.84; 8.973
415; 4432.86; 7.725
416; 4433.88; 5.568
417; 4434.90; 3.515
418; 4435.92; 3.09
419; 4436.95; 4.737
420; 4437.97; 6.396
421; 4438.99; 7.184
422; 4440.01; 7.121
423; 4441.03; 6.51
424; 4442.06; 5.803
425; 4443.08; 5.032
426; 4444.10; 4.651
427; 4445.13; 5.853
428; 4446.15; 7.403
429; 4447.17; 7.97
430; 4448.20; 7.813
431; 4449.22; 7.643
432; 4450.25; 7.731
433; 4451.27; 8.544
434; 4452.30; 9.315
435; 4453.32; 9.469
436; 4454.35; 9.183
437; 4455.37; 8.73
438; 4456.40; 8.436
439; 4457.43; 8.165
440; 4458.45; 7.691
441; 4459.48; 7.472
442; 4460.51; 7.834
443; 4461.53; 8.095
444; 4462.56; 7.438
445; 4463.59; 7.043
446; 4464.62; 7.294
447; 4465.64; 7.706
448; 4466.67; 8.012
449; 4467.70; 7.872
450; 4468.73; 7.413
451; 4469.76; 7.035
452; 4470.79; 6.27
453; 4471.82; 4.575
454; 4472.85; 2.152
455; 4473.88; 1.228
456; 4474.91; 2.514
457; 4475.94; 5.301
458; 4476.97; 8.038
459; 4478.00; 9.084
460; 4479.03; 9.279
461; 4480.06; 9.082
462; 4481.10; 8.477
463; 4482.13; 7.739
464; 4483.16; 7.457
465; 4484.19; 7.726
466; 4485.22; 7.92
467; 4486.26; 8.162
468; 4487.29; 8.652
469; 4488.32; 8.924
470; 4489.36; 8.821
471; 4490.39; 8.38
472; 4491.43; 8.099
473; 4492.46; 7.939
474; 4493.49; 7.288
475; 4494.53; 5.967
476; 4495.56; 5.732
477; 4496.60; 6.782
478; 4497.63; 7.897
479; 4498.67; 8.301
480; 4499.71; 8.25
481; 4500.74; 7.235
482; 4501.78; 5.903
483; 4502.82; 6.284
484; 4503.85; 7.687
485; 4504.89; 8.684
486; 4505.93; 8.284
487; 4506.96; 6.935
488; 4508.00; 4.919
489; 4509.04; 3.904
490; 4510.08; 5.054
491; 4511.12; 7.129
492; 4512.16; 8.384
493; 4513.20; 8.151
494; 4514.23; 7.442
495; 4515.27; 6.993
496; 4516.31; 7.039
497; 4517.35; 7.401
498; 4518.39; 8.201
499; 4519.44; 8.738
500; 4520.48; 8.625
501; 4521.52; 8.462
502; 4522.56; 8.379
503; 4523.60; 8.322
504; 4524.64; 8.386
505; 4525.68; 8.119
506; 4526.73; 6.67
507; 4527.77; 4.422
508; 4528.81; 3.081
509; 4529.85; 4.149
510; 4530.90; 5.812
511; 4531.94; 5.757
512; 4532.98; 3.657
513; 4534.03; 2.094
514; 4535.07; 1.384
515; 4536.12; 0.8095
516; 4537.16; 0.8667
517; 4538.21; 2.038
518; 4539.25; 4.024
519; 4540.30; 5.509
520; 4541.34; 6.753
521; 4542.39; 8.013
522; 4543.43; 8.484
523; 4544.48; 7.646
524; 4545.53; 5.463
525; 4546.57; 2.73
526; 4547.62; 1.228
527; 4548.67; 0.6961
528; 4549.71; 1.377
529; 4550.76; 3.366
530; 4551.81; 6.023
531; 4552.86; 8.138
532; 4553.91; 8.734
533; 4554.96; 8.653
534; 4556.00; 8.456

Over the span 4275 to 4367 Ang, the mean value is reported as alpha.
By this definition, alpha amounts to 9.09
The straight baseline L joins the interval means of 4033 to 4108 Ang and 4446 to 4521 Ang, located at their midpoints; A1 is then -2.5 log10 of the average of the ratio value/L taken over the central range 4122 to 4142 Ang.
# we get -0.25 mag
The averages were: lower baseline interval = 8.33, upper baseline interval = 7.4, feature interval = 10.3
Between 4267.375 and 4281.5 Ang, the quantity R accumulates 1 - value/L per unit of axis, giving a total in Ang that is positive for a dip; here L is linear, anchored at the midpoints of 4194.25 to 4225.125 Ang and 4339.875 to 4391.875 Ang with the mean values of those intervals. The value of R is 4.3 Ang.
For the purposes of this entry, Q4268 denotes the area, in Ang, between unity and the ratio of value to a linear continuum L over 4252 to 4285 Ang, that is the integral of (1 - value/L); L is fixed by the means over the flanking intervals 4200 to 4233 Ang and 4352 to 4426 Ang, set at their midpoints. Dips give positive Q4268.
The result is 6.4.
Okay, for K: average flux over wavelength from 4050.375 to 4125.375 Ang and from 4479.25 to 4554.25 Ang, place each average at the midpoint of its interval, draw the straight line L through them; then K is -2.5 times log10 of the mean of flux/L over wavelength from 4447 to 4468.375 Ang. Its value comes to -0.197 mag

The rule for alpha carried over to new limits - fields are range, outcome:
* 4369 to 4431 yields 8.8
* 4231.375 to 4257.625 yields 11.6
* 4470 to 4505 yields 7.1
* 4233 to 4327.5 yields 9.7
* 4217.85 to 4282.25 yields 10.8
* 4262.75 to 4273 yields 9.22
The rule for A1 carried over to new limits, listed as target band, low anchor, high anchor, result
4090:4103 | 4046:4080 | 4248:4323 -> -0.02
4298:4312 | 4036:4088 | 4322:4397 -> -0.09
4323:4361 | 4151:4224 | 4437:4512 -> 0.15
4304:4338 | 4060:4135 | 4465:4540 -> -0.12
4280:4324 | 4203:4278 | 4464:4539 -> 0.19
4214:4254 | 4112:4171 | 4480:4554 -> -0.22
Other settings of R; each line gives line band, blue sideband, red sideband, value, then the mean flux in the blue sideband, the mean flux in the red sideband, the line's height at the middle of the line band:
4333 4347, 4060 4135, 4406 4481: 0.51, 8.51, 7.54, 7.83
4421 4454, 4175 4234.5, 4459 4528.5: 4.33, 14.3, 7.23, 8.6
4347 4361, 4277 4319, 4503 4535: -2.51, 8.99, 6.62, 8.39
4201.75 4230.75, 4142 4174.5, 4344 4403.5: -4.12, 12.5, 9.29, 11.7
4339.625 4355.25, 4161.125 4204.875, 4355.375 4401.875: 2.35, 14.8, 9.27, 10.2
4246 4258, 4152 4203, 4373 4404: 2.49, 14.7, 8.66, 12.6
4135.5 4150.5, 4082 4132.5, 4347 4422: -2.25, 8.63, 9.13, 8.69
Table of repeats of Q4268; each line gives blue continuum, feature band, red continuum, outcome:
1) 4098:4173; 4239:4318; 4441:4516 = -3.84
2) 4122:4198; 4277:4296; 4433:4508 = 1.10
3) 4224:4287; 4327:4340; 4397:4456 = 0.74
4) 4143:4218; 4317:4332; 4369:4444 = 2.50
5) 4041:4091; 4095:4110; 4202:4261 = 3.83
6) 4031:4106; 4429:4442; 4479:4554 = 0.19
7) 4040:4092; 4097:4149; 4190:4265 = 7.06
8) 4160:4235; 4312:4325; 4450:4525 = 5.91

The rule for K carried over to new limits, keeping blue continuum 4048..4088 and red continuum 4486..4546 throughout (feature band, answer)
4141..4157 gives -0.20 mag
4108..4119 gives 0.05 mag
